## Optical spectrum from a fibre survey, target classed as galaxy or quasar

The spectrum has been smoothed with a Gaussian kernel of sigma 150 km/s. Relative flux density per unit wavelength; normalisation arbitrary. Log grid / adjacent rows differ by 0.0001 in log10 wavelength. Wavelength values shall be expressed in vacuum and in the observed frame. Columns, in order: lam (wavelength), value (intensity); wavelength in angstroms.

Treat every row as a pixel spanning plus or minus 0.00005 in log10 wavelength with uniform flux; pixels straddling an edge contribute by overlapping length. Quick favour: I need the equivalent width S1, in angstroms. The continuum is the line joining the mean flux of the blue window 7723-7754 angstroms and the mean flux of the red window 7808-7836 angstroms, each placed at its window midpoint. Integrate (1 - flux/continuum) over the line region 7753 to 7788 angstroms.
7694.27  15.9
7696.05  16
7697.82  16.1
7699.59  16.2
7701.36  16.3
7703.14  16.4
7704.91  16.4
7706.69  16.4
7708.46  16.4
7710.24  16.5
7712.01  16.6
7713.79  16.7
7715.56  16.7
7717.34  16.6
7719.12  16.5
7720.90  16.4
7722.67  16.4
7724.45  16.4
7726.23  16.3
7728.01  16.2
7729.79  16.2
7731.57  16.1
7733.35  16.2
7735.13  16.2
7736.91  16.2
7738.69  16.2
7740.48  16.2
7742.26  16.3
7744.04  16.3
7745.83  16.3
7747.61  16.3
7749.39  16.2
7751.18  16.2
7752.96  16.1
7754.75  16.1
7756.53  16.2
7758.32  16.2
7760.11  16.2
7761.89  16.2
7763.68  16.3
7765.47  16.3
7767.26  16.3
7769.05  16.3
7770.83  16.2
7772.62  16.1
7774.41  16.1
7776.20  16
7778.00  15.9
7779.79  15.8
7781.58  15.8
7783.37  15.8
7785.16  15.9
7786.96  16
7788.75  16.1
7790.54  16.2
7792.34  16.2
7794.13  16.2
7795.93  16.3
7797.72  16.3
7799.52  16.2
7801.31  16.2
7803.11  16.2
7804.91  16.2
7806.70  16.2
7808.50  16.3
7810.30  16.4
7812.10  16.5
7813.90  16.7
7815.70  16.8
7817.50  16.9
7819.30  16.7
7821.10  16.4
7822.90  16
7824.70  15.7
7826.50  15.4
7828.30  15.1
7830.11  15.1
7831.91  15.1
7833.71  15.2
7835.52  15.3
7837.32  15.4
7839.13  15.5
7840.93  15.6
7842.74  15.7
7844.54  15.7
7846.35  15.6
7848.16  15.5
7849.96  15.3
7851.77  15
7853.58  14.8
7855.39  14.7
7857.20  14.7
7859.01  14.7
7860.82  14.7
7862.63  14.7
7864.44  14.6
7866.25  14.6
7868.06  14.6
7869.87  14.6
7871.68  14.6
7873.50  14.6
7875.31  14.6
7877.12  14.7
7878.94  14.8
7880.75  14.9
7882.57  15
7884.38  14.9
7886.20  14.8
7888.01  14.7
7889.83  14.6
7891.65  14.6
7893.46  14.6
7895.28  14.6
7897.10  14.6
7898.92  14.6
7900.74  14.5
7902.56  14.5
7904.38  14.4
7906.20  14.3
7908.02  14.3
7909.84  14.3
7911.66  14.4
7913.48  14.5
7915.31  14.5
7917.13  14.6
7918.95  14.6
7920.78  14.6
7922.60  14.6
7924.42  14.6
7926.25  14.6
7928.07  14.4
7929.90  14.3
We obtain 0.1 angstroms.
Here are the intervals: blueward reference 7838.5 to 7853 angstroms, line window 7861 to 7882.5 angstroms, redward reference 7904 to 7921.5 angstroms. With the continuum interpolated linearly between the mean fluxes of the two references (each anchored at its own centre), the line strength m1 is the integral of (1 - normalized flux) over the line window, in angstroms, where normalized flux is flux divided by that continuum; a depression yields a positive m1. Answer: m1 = 0.6 angstroms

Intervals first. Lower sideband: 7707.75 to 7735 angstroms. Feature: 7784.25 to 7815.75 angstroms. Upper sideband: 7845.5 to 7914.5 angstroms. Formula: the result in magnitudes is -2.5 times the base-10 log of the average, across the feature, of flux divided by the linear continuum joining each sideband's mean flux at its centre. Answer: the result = -0.05 mag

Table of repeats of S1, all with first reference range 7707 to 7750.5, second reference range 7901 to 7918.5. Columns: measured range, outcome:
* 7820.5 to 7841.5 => -0.28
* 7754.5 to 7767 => -0.17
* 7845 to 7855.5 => -0.10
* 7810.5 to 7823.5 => -0.98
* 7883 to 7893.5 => -0.04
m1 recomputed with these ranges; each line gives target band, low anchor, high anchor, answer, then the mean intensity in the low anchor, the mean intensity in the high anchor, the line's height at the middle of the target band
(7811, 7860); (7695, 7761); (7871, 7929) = -1.2 angstroms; 16.3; 14.6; 15.2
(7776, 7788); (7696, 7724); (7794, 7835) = 0.2 angstroms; 16.4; 16.1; 16.2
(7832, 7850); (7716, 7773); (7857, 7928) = -0.3 angstroms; 16.3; 14.6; 15.2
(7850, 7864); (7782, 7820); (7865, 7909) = 0.4 angstroms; 16.3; 14.6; 15.2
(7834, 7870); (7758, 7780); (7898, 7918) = 0.1 angstroms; 16.2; 14.4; 15.1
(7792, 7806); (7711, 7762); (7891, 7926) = -0.5 angstroms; 16.3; 14.5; 15.7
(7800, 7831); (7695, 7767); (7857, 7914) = -1.6 angstroms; 16.3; 14.6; 15.4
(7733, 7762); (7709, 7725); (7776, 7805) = 0.2 angstroms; 16.5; 16.1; 16.3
